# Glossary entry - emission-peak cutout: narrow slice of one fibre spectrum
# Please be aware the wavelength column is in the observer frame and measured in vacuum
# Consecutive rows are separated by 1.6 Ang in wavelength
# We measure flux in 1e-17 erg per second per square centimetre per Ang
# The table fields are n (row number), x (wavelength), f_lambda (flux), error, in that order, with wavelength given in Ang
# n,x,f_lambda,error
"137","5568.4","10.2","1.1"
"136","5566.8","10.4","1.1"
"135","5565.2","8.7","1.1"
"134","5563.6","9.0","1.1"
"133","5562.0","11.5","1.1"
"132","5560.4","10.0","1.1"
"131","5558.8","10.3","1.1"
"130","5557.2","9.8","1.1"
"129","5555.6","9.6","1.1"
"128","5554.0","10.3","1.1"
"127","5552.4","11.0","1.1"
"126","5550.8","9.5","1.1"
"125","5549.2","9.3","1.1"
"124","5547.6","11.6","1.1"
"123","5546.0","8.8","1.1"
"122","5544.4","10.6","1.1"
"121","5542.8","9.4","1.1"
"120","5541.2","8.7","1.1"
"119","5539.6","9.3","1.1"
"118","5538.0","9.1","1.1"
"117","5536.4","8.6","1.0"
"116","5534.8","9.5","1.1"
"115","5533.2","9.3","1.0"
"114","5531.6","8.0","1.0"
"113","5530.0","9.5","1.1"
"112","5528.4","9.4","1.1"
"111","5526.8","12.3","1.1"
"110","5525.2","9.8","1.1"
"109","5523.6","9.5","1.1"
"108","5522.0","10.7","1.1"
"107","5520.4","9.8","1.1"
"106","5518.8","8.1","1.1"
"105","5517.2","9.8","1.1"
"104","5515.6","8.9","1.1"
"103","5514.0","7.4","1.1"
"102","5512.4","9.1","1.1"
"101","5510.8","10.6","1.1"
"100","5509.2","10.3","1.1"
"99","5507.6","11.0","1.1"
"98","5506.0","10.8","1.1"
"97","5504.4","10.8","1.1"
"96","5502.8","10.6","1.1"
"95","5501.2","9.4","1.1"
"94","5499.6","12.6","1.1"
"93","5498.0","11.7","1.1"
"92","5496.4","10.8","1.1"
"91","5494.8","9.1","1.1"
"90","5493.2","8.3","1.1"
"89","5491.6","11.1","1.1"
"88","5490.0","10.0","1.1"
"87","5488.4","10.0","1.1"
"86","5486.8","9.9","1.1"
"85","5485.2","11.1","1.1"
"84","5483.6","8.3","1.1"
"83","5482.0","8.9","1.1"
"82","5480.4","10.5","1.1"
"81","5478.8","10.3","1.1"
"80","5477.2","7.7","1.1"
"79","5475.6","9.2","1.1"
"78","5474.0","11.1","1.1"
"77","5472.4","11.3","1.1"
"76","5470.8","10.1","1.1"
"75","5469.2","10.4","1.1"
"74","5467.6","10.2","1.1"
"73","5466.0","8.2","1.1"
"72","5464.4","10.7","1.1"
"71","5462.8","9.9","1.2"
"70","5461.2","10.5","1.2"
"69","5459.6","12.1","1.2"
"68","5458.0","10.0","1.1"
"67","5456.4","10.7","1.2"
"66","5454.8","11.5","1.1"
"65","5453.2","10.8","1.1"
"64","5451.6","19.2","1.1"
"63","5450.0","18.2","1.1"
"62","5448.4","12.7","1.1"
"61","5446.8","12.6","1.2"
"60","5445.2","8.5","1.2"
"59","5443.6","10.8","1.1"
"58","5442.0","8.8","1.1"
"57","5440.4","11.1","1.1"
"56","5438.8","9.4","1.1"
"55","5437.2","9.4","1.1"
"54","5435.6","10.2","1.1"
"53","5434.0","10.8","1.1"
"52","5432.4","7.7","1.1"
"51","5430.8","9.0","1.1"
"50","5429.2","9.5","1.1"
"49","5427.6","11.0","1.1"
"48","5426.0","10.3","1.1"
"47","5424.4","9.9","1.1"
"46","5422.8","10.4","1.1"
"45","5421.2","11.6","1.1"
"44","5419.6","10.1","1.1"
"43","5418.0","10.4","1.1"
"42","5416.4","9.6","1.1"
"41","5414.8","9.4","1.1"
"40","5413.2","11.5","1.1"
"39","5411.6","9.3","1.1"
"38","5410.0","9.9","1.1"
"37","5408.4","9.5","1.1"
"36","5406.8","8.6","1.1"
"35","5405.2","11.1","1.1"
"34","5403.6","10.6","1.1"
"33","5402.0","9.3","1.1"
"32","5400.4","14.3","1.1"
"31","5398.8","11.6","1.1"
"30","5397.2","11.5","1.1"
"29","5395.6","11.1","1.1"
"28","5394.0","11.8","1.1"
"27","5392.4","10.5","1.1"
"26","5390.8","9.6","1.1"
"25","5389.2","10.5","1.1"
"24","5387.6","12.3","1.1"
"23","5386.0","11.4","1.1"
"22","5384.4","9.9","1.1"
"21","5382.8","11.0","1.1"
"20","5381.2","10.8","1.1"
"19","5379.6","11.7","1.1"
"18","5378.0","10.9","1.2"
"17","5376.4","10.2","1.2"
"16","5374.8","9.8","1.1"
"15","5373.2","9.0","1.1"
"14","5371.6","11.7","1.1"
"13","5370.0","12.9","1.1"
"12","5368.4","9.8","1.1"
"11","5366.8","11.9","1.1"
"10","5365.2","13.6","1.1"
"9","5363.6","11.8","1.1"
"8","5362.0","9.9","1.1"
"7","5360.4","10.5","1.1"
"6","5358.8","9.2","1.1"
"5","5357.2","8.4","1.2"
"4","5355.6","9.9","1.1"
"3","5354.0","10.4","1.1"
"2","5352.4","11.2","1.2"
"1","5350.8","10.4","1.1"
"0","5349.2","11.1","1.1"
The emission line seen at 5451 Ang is [O III] 5007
